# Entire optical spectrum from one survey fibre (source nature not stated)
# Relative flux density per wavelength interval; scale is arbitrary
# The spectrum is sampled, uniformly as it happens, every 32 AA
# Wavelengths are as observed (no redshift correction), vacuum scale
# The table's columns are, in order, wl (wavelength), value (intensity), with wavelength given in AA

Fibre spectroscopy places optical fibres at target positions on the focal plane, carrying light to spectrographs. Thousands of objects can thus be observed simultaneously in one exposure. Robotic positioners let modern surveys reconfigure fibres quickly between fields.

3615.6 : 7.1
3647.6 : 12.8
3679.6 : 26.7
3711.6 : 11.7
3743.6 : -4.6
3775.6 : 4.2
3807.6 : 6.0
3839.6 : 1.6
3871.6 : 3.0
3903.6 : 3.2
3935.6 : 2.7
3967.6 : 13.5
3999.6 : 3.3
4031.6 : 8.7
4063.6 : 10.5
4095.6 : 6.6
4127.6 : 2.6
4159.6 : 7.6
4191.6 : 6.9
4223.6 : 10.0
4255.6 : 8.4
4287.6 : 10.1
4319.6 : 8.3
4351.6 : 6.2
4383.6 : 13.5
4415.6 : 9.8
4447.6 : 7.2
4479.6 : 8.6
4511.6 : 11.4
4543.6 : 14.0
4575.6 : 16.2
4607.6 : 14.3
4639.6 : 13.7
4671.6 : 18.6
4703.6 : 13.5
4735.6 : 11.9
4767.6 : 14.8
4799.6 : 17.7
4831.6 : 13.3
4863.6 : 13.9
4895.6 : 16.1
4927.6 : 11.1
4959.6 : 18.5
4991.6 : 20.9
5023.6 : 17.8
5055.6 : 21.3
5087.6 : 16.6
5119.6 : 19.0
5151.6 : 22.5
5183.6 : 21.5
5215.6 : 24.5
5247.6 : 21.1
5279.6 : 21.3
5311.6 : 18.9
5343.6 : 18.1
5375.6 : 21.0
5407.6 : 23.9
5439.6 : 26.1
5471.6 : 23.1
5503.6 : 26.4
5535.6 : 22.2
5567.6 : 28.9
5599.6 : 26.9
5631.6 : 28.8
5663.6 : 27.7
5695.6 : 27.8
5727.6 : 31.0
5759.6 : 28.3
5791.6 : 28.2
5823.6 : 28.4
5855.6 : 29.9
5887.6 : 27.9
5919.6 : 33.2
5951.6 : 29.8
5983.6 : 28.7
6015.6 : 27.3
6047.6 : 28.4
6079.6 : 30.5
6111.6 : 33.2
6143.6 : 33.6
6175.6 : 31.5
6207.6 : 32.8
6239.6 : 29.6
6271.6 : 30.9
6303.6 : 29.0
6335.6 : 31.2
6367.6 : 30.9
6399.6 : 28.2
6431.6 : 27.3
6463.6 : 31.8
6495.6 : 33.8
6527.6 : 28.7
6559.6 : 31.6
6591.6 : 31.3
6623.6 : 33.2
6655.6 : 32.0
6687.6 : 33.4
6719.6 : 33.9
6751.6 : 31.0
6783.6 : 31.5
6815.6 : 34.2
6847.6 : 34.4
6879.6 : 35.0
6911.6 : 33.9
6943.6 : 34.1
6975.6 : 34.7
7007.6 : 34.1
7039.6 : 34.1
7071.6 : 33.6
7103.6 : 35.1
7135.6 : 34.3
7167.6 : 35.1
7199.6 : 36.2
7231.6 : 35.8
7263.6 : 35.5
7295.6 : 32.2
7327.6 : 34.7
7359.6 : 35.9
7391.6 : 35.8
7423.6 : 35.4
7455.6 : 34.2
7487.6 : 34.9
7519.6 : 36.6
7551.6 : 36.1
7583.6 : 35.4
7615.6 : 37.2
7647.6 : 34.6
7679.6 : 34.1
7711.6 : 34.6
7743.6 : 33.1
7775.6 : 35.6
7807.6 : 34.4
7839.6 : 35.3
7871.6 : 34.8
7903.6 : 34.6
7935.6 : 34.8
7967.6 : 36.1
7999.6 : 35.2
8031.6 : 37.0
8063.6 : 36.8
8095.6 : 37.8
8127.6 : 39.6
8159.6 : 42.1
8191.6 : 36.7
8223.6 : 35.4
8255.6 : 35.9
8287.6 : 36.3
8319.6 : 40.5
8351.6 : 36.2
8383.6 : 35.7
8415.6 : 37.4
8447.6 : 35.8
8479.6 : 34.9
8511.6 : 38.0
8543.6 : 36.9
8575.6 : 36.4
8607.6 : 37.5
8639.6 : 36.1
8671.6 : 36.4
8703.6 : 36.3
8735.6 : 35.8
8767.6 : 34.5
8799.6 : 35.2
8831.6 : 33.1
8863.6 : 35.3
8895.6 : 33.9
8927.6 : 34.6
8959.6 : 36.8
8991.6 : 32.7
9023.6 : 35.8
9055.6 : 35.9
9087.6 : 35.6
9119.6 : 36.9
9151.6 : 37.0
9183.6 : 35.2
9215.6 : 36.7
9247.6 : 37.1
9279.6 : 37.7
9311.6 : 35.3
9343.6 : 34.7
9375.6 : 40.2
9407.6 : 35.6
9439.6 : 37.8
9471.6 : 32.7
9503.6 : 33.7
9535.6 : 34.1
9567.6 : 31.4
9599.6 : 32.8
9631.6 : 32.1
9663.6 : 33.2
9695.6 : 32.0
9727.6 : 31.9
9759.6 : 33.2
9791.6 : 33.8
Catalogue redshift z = 0.24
